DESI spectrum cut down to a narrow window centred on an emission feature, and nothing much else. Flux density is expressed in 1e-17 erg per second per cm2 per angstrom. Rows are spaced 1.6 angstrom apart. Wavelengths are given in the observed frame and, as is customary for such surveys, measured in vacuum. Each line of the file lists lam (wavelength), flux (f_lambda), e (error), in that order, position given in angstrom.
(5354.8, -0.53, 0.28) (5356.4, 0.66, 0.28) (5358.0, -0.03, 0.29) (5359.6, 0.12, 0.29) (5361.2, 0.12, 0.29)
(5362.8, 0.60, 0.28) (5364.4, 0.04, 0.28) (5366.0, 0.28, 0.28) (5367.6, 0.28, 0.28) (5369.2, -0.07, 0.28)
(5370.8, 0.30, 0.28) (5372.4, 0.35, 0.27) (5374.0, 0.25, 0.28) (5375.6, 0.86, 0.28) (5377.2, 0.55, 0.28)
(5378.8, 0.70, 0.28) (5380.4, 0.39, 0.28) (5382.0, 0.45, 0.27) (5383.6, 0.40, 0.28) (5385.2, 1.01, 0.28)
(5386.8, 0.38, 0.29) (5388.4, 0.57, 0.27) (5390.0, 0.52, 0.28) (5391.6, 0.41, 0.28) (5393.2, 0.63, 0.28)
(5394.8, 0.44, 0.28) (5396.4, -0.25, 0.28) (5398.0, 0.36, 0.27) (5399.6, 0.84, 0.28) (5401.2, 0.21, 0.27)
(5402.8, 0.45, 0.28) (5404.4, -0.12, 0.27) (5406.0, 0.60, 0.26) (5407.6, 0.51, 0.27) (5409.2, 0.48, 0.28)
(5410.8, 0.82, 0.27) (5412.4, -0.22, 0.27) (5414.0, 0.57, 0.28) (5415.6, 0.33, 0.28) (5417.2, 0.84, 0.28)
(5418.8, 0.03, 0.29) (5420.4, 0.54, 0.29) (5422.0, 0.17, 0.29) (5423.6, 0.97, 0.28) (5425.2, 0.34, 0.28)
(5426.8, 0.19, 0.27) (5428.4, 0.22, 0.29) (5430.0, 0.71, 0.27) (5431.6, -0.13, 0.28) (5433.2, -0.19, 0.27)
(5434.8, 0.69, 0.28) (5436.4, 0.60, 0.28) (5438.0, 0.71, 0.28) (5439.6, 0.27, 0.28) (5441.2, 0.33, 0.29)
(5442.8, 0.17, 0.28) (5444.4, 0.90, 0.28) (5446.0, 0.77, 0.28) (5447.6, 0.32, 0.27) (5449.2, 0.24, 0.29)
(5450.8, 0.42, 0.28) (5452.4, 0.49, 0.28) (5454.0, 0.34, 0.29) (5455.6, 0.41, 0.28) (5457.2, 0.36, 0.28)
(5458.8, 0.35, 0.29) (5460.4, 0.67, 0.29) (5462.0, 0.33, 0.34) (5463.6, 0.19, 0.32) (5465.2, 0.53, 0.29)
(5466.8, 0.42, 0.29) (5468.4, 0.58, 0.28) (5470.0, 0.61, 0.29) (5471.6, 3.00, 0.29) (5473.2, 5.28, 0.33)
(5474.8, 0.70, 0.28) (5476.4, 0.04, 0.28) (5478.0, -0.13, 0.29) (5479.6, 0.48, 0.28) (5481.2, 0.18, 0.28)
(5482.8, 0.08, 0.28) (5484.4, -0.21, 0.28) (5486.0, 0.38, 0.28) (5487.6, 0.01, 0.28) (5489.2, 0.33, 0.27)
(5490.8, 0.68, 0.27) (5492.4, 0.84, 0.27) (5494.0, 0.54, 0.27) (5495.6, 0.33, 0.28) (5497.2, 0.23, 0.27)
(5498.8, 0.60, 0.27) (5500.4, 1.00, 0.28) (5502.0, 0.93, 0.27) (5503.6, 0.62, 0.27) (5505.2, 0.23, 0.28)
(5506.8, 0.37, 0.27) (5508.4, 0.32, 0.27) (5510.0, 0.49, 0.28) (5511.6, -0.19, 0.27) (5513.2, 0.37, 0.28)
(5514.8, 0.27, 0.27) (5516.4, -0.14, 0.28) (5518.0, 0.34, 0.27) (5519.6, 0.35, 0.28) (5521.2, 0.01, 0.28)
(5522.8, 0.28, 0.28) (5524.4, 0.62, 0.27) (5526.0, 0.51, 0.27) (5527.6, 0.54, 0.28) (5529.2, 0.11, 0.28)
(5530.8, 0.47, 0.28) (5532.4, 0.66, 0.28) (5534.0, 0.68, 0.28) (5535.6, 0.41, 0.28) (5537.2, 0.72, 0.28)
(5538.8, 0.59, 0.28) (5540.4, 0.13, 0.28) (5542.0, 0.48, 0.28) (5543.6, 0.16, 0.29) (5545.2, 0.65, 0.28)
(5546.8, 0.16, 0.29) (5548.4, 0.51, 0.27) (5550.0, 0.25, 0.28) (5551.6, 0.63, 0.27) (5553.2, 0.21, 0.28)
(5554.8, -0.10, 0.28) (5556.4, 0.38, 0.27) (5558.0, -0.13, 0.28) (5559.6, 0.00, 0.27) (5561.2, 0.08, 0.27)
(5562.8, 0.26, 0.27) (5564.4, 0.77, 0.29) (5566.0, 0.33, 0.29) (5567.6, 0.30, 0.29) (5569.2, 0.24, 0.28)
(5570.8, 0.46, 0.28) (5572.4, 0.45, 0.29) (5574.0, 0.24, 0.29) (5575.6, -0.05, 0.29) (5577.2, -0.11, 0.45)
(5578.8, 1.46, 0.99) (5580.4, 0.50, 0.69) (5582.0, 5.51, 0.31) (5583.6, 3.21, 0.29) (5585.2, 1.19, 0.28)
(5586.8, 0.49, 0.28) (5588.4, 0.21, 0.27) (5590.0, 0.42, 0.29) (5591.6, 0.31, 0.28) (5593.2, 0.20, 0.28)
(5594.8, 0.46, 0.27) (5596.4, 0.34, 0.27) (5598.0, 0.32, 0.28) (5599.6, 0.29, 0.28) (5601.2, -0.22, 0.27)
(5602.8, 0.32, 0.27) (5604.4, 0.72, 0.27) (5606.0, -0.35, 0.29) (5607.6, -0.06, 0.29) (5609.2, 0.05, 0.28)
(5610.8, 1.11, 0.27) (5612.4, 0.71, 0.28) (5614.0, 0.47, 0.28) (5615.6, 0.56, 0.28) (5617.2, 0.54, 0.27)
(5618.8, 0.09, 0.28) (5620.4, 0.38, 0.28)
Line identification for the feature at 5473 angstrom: H-beta 4861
